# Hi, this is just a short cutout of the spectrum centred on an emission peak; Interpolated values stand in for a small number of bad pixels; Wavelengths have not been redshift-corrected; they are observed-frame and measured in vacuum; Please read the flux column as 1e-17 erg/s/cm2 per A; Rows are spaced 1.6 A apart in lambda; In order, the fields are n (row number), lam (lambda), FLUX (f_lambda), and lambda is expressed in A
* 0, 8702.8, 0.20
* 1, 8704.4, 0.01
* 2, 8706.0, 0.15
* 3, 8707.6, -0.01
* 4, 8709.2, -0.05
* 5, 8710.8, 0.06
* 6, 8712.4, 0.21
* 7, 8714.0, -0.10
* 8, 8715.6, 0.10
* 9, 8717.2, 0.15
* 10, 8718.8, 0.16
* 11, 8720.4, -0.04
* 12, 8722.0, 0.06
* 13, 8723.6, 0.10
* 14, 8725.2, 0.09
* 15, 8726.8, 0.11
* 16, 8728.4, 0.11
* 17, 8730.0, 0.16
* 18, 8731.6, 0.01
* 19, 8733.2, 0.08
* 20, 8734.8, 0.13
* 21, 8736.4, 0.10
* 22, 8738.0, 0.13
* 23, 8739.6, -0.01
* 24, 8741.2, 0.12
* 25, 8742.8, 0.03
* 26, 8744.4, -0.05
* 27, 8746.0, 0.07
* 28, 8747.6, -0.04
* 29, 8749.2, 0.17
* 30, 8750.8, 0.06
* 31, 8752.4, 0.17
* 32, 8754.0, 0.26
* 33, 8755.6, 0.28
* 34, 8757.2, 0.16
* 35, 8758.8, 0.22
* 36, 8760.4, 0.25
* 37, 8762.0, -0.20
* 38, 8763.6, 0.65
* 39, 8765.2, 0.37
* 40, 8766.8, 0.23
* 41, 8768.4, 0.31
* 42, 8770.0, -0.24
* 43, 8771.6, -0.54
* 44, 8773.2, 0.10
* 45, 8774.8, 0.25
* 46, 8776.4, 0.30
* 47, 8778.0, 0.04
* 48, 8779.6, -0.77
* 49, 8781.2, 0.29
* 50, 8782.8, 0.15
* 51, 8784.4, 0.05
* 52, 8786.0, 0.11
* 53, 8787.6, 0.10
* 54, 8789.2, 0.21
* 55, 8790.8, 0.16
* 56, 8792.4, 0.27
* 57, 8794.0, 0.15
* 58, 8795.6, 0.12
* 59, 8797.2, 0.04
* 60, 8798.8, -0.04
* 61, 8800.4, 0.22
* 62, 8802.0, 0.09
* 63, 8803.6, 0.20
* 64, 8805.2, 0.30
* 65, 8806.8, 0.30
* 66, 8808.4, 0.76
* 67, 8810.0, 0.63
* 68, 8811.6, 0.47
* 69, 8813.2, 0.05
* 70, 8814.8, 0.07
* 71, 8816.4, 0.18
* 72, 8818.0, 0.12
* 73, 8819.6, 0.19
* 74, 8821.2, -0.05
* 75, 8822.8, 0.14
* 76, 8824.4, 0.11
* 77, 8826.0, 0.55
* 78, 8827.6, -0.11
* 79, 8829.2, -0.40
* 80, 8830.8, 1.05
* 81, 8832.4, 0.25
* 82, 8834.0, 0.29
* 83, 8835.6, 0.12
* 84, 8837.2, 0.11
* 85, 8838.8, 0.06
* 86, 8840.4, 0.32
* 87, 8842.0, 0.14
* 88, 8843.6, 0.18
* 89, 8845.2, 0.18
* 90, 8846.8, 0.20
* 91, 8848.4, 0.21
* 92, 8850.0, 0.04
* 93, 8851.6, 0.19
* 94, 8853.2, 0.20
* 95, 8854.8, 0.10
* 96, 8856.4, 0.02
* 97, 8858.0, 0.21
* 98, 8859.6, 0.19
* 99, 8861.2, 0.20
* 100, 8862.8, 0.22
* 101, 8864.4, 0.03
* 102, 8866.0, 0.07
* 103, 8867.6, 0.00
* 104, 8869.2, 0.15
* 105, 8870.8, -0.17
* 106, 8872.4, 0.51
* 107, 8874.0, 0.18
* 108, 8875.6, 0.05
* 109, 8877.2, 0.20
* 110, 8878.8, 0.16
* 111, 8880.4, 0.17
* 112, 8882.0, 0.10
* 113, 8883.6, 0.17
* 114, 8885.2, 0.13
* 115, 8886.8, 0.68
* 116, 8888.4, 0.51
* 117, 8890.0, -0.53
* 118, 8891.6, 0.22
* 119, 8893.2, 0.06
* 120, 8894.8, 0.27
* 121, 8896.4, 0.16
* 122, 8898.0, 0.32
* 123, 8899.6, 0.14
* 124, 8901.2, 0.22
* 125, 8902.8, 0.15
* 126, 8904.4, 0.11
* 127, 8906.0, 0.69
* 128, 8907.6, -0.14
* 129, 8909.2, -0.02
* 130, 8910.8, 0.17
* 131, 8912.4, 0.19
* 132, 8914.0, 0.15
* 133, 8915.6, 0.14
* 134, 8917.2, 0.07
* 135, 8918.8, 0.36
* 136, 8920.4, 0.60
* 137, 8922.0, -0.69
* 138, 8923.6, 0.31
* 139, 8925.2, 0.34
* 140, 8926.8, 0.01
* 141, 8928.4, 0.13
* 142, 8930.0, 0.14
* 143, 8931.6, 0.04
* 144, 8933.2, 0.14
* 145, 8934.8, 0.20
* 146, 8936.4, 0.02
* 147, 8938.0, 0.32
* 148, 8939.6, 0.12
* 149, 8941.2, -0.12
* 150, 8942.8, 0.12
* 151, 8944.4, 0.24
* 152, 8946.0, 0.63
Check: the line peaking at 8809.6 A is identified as H-gamma 4340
